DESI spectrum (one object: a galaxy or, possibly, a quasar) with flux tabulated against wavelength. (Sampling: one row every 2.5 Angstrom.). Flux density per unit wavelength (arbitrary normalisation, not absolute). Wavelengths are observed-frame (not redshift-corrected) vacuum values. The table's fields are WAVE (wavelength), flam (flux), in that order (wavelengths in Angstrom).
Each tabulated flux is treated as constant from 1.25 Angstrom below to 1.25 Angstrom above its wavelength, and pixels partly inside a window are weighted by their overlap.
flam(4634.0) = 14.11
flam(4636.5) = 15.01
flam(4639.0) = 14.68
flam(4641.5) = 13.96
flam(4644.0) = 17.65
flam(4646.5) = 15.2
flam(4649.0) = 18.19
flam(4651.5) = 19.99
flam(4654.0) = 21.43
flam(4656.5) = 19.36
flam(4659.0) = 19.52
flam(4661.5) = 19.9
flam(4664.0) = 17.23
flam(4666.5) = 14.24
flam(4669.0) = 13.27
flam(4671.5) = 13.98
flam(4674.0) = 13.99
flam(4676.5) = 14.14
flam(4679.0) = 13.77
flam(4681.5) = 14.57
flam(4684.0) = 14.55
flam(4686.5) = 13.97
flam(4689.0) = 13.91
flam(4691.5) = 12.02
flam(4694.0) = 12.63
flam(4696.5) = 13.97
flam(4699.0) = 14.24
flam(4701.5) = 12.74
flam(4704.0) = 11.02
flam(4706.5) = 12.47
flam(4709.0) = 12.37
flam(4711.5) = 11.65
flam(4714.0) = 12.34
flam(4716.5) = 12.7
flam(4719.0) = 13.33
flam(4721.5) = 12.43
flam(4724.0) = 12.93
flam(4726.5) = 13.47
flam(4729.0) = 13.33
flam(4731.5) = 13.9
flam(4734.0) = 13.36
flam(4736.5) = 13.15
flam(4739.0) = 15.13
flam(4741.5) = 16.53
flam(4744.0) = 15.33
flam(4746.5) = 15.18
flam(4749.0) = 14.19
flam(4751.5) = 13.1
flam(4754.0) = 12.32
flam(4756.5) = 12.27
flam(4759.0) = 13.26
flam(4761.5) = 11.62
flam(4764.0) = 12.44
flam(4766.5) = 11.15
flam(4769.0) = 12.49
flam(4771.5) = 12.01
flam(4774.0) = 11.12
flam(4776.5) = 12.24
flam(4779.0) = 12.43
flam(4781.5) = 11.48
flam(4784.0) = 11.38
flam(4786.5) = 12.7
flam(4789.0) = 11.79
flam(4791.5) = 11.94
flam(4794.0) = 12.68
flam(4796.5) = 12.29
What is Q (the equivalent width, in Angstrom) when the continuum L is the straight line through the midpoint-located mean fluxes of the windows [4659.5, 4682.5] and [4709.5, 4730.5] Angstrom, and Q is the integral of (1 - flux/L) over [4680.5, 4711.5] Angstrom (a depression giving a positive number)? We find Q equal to 1.8 Angstrom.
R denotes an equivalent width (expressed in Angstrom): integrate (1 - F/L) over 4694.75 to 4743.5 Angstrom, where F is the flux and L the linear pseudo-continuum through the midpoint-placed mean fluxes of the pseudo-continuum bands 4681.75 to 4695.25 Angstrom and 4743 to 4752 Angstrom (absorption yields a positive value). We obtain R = 2.80 Angstrom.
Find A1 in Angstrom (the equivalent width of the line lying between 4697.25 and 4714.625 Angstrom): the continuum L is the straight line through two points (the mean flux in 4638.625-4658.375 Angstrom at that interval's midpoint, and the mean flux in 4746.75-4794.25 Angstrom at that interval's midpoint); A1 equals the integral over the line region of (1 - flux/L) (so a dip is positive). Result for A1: 3.1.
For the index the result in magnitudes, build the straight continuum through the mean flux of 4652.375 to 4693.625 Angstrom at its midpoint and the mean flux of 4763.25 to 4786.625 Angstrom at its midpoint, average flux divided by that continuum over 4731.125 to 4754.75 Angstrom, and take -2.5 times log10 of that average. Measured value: -0.10 mag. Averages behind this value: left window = 15.6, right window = 11.9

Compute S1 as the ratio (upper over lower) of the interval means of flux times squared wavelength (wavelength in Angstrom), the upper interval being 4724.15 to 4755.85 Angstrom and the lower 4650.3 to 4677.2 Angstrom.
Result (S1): 0.8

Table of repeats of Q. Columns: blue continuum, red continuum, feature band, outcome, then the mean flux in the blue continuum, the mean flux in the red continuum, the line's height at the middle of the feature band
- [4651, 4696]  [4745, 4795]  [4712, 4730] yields 1.5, 15.6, 12.4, 14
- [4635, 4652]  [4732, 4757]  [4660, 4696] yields 2.4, 16.2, 14.1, 15.5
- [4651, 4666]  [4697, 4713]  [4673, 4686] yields 1.6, 19.3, 12.5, 16.2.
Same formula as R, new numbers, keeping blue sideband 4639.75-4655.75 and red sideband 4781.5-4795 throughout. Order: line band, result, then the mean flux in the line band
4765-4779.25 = 0.9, 11.9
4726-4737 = 0.7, 13.5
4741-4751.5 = -0.9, 15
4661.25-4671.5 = 0.9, 15.5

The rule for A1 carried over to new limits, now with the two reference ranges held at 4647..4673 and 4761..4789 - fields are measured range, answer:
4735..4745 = -1.0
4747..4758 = -0.1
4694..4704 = 1.6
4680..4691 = 1.5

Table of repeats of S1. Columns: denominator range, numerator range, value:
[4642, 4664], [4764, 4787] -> 0.67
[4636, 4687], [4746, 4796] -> 0.80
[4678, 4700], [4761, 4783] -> 0.90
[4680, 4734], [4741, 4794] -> 0.99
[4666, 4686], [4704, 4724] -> 0.90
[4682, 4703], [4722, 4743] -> 1.05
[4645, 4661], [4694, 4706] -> 0.69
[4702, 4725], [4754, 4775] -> 1.00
